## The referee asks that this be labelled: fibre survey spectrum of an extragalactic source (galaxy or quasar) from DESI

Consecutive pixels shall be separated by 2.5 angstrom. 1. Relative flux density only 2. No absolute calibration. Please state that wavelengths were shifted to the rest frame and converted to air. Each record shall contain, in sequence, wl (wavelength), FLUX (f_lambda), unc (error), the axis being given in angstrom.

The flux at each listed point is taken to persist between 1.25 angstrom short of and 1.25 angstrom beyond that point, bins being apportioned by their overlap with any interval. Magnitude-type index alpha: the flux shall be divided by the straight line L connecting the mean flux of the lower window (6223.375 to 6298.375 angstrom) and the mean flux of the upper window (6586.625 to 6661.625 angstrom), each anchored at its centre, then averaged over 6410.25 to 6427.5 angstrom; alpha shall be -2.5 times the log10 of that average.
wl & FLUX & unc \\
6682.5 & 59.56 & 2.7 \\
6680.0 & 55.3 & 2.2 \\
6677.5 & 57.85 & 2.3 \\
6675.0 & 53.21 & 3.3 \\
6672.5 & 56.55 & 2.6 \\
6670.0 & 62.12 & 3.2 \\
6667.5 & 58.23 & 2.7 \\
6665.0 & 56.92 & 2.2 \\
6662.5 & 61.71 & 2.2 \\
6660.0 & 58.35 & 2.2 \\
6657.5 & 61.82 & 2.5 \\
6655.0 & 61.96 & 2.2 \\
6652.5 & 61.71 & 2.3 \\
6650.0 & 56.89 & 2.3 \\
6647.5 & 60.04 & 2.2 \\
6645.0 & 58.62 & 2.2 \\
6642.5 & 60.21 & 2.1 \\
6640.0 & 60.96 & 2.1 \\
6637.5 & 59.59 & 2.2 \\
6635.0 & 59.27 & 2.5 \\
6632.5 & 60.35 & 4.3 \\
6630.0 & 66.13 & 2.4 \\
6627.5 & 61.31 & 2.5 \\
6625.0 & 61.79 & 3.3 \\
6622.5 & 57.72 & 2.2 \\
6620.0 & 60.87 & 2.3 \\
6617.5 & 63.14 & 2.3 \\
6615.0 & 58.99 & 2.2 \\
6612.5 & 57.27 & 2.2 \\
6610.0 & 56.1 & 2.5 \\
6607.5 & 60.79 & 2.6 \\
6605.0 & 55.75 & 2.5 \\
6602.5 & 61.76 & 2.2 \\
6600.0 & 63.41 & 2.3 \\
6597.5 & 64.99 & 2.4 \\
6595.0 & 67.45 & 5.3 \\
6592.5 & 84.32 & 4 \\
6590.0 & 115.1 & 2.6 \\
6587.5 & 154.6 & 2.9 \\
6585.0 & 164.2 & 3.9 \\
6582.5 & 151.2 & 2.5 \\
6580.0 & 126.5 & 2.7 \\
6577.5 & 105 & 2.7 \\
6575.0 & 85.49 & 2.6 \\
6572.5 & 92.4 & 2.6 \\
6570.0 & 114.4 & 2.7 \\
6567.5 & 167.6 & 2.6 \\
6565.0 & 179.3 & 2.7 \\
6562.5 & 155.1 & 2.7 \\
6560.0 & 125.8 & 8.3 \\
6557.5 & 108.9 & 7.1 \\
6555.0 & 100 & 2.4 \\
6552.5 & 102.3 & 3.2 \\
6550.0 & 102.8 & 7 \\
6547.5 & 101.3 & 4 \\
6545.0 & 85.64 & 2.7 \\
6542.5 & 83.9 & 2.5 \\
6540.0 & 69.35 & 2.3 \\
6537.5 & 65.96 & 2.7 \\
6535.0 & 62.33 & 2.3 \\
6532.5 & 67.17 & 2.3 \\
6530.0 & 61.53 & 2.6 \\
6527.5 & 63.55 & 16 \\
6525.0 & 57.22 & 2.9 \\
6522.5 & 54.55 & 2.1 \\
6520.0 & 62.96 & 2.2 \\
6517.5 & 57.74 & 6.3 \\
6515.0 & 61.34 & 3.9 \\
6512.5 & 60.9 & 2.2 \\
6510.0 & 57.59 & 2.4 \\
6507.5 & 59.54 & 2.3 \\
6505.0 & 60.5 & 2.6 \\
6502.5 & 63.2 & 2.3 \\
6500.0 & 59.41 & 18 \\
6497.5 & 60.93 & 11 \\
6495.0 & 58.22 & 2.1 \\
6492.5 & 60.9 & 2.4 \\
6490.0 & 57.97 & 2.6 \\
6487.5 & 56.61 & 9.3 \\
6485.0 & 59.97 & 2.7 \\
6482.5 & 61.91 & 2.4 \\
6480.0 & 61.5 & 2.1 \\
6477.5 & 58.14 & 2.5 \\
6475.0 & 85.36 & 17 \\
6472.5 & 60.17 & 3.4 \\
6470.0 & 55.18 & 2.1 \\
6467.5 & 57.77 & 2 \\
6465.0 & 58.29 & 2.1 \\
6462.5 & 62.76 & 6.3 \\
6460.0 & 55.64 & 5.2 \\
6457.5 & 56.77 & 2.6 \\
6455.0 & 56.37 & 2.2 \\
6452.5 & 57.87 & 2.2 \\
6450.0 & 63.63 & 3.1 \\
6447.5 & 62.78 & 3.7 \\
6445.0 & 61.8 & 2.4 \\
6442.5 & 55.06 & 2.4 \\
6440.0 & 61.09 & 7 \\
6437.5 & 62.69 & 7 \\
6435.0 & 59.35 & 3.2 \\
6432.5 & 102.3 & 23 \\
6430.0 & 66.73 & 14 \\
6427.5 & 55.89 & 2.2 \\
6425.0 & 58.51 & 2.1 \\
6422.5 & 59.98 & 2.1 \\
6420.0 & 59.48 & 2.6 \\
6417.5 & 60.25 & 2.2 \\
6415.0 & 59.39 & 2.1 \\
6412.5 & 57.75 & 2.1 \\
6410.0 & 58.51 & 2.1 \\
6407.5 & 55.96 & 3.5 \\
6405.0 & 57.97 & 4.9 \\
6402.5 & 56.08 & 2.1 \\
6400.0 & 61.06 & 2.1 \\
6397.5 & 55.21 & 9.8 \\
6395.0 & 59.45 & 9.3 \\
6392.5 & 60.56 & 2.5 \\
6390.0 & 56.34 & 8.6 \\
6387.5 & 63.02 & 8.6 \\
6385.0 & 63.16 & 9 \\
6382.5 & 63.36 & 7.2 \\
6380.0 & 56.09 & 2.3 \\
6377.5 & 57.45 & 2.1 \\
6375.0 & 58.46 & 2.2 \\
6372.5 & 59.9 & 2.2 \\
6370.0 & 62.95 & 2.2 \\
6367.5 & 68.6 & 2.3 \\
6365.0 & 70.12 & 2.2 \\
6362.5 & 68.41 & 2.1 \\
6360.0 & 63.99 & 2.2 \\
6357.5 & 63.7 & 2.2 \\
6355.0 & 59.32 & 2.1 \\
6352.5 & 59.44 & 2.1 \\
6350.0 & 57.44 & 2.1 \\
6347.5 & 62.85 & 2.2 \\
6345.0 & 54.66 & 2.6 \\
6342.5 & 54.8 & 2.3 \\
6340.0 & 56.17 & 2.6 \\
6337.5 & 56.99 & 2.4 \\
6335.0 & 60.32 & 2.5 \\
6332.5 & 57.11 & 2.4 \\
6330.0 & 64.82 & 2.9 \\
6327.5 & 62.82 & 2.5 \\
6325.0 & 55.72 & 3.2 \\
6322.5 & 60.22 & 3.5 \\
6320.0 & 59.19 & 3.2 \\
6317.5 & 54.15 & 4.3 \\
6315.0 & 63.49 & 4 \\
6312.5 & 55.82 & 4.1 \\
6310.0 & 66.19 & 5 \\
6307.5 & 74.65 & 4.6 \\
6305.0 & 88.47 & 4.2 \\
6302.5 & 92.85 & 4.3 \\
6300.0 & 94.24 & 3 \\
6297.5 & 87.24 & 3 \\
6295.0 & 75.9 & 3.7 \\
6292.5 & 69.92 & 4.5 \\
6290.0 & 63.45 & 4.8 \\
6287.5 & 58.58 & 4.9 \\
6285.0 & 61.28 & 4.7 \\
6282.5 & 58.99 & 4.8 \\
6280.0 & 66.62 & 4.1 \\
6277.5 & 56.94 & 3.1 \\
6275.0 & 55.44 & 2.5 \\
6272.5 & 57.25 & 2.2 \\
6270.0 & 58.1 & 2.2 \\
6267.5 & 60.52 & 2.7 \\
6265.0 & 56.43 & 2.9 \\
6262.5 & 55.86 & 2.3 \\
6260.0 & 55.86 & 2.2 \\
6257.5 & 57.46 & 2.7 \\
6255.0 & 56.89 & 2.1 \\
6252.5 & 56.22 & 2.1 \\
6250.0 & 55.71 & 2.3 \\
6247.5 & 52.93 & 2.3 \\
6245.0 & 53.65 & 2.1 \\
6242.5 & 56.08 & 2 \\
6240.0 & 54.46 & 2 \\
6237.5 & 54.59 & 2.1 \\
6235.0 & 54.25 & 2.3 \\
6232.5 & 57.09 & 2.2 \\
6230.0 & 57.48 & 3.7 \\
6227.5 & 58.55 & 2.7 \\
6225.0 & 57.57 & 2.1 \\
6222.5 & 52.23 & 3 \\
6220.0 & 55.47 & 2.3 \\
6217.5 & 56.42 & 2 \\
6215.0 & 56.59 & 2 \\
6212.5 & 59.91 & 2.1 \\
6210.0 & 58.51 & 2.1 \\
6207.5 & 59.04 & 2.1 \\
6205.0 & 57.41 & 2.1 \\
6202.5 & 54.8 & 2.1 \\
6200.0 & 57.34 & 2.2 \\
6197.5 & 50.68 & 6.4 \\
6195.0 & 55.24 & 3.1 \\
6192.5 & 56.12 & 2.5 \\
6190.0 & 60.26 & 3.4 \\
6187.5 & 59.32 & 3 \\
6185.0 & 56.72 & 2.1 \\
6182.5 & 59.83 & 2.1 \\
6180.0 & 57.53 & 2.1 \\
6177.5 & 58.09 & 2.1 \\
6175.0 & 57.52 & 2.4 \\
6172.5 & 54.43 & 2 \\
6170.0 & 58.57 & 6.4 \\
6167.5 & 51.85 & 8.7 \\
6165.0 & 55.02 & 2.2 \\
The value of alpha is 0.06 mag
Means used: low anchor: 59.2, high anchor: 65.9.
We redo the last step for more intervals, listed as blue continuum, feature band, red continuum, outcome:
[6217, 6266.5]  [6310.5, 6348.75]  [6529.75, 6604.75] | 0.17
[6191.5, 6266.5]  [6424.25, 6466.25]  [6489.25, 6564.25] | 0.13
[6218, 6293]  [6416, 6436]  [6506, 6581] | 0.17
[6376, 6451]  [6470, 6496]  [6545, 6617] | 0.25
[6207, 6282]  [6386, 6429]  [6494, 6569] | 0.22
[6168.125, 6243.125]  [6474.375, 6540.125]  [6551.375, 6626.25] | 0.40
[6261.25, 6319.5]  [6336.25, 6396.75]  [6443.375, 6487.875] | 0.06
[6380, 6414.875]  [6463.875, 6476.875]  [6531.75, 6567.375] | 0.26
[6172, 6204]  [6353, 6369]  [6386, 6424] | -0.12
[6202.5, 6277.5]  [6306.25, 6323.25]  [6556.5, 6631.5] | 0.04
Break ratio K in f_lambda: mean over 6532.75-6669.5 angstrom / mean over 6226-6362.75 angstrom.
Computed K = 1.35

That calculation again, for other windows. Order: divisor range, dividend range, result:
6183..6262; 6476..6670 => 1.36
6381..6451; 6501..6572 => 1.40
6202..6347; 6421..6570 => 1.20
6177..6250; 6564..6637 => 1.56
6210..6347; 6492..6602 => 1.46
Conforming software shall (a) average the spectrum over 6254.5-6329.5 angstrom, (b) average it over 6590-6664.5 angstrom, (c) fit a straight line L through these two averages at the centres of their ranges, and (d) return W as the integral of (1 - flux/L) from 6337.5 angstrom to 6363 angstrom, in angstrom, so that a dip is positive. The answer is 1.8 angstrom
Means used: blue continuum 64.8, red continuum 62.3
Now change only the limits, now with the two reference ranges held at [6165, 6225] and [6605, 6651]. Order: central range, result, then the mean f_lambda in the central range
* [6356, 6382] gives -2.2 angstrom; 62.9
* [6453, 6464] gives 0.1 angstrom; 57.9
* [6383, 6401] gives -0.6 angstrom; 60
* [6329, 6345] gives -0.1 angstrom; 58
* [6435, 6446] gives -0.3 angstrom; 60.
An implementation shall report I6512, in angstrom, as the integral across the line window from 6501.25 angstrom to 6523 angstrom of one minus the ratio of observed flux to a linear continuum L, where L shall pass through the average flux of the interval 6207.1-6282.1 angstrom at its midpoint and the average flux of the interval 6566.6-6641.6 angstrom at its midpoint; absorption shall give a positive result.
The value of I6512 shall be 4.7 angstrom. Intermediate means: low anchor 56.8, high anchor 83.4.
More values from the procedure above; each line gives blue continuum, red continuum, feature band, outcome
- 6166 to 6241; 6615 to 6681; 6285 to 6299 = -3.26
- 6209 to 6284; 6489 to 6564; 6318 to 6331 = 0.39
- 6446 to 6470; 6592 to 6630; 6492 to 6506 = -0.17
